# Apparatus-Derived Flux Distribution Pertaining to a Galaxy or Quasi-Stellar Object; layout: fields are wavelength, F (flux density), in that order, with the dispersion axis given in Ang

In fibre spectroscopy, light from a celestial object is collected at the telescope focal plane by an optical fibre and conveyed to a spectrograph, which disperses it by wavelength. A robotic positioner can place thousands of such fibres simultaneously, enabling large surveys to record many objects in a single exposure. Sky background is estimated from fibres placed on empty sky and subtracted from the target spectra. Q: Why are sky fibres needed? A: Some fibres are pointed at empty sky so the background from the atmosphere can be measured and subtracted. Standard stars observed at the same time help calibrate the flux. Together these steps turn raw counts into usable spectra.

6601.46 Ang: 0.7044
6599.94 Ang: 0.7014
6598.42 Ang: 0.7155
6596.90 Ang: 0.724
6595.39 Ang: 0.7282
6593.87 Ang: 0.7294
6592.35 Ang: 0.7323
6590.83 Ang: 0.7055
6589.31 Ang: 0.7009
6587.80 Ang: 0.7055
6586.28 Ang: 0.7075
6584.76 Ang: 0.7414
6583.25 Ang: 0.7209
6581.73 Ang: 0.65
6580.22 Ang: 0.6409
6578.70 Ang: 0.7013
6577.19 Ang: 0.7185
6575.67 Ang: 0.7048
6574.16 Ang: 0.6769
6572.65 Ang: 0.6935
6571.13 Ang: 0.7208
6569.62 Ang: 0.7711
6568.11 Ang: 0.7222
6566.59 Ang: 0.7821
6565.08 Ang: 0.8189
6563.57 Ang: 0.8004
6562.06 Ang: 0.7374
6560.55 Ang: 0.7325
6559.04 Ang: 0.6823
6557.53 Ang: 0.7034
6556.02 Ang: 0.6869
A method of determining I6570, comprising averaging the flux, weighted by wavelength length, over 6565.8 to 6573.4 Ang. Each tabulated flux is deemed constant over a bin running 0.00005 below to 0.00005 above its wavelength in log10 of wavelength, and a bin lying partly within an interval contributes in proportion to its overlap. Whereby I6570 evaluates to 0.738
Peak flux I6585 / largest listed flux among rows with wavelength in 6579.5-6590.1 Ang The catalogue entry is 0.7414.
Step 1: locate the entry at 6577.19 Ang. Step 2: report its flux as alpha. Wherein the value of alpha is 0.7185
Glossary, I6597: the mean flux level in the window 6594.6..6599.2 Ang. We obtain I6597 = 0.723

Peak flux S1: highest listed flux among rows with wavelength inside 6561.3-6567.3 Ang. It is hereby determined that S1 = 0.8189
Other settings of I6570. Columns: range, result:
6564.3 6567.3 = 0.802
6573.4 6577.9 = 0.7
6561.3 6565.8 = 0.786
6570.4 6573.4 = 0.705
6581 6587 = 0.705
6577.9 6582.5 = 0.665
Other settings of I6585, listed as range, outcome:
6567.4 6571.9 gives 0.7711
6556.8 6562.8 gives 0.7374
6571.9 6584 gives 0.7209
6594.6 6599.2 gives 0.7282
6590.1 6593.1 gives 0.7323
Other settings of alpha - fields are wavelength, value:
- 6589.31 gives 0.7009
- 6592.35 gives 0.7323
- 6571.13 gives 0.7208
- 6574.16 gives 0.6769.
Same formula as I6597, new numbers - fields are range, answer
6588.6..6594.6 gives 0.716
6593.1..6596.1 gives 0.728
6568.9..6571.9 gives 0.745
